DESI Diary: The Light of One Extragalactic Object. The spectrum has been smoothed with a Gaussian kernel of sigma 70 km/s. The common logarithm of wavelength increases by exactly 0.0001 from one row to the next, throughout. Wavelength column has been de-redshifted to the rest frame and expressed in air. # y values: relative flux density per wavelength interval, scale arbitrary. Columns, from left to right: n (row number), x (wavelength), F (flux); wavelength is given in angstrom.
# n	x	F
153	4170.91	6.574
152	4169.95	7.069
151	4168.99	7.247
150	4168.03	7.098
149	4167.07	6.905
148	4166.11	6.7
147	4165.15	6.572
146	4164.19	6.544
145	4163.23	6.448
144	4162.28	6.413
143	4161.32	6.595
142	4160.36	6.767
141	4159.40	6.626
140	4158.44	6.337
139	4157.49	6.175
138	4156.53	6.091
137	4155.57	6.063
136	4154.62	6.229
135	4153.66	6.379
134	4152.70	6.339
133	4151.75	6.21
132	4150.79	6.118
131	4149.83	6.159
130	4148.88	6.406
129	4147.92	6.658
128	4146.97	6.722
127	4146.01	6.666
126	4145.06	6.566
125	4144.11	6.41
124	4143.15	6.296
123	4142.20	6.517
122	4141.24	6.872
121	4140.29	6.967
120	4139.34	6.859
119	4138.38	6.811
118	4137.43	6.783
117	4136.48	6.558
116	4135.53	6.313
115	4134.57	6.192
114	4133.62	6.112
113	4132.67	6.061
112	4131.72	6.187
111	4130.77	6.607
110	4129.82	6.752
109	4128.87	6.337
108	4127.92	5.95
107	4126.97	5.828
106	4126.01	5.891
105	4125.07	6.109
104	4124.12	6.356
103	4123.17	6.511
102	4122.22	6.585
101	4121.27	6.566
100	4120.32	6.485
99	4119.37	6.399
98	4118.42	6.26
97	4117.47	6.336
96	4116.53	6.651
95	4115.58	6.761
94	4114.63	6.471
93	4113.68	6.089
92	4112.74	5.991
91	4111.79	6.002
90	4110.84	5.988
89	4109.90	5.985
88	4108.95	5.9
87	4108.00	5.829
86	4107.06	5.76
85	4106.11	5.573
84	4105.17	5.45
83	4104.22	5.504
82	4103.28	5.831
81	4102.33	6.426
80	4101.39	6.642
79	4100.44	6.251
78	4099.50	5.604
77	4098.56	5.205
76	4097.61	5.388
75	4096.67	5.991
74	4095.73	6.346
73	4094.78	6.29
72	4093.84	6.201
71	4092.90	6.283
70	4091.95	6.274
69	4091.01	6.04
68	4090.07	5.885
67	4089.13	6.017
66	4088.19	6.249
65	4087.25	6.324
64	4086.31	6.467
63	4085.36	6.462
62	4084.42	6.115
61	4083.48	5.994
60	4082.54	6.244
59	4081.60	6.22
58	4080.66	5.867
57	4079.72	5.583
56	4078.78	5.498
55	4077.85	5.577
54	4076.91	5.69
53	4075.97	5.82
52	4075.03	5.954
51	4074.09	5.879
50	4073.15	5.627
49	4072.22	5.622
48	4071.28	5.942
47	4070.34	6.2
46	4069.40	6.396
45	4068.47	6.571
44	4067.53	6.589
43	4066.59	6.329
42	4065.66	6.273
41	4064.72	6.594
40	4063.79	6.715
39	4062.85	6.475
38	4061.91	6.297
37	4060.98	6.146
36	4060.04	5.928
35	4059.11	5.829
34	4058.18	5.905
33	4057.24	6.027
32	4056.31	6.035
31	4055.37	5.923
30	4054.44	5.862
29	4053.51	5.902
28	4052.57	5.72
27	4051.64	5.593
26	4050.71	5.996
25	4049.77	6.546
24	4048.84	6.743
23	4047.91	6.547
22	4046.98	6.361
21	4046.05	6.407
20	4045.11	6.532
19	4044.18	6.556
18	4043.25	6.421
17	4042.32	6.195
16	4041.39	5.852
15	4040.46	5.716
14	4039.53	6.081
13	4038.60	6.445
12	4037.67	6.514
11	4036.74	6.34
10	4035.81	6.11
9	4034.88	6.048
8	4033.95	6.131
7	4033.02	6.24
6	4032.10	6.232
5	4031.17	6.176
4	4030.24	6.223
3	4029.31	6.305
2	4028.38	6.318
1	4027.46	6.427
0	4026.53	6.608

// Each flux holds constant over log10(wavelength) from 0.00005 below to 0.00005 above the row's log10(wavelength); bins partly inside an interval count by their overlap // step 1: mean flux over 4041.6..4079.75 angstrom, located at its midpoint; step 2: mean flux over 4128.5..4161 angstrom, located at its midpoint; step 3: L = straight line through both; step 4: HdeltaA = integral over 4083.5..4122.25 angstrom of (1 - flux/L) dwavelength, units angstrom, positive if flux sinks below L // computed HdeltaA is 1.1 angstrom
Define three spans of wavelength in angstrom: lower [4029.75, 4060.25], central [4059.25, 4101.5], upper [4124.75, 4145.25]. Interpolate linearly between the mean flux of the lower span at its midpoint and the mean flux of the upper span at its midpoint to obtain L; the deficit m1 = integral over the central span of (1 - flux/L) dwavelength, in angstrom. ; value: 1.2 angstrom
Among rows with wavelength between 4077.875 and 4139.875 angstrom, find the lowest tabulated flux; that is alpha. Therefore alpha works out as 5.205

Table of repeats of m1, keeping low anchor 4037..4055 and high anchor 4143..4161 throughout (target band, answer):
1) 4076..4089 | 0.5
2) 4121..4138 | 0.1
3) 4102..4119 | 0.7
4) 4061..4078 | 0.3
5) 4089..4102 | 0.5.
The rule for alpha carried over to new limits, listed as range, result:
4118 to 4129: 5.828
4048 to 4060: 5.593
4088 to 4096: 5.885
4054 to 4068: 5.829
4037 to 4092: 5.498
